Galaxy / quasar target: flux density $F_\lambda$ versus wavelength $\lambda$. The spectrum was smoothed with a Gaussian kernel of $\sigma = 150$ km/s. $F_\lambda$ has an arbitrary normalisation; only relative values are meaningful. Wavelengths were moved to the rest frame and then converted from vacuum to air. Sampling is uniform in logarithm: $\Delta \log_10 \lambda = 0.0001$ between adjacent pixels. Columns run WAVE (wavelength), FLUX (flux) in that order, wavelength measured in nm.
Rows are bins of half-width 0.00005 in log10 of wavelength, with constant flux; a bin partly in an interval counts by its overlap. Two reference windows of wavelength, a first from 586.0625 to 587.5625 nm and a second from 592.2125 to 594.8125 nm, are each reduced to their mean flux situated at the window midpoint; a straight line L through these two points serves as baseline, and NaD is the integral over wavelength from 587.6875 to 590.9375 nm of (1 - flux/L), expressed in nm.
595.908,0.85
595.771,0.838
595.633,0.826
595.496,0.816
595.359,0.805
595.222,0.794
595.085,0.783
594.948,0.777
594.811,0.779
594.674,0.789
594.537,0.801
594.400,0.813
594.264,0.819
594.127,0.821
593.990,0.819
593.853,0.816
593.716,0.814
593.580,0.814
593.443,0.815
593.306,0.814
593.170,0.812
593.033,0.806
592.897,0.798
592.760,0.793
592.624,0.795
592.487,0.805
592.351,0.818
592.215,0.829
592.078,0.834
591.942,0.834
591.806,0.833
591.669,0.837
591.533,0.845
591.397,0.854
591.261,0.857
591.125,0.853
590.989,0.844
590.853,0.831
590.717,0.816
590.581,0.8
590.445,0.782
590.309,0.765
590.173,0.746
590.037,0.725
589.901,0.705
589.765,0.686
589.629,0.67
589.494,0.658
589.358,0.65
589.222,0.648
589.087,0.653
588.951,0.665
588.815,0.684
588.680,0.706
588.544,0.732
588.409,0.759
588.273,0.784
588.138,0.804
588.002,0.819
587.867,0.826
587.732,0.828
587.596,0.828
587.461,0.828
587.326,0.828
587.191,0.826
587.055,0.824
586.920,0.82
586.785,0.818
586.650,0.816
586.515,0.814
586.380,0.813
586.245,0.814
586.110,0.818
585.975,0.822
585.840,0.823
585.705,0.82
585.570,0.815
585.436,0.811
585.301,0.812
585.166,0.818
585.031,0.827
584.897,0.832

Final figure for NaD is 0.31 nm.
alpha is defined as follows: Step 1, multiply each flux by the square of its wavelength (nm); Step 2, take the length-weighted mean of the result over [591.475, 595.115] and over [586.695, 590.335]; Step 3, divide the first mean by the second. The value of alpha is 1.1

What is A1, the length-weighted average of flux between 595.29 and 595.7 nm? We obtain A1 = 0.816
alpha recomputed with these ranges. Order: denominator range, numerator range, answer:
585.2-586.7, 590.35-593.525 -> 1.03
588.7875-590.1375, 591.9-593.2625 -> 1.22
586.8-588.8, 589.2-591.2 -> 0.94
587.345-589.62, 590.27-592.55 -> 1.13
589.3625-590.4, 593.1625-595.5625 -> 1.16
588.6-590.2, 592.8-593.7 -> 1.20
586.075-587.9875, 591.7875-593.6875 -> 1.01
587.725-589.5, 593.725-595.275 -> 1.12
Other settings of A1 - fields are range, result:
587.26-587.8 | 0.828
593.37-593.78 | 0.814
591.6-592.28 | 0.833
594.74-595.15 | 0.78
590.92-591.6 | 0.851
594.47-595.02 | 0.786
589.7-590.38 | 0.725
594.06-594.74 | 0.809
